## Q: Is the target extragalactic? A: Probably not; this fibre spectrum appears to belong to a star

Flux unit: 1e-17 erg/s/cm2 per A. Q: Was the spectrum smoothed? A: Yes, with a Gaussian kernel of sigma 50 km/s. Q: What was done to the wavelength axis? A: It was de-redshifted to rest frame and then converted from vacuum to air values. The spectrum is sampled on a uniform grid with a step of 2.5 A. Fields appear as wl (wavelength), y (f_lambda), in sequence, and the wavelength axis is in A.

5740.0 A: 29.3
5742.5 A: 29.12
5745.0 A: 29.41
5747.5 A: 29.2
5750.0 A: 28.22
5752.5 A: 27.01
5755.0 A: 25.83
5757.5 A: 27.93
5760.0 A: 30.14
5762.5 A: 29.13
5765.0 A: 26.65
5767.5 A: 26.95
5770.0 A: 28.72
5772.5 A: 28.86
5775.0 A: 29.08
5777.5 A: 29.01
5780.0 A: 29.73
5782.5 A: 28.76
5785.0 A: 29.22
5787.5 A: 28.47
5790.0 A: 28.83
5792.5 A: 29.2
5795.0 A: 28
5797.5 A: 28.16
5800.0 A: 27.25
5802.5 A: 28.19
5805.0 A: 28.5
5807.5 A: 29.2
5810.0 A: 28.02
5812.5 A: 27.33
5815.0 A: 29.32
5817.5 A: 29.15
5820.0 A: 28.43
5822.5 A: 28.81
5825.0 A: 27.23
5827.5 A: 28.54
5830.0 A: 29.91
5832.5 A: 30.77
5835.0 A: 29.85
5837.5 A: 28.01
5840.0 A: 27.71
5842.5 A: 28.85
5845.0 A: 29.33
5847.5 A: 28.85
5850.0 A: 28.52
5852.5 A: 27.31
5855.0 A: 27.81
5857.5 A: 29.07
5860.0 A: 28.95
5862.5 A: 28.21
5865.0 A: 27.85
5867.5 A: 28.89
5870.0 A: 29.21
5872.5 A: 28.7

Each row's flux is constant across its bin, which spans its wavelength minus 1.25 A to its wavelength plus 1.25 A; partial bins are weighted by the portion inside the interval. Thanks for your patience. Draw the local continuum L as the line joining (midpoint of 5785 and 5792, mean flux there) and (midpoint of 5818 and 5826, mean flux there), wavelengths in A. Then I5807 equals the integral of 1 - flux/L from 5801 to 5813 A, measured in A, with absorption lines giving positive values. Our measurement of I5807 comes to 0.1 A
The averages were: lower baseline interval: 28.8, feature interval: 28.3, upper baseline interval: 28.3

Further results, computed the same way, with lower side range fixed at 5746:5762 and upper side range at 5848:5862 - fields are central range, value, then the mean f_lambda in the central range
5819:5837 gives -0.48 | 29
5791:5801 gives 0.01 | 28.2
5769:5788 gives -0.56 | 29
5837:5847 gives -0.08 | 28.5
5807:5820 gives -0.13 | 28.6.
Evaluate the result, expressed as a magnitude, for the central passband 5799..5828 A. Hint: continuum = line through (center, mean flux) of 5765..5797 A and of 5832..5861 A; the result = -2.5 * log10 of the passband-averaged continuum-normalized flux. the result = 0.01 mag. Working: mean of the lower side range 28.6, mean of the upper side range 28.7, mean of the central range 28.3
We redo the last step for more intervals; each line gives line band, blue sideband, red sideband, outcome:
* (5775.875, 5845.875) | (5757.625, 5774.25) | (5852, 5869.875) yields -0.01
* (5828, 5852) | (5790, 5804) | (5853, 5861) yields -0.02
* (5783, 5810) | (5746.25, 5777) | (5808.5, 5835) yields 0.00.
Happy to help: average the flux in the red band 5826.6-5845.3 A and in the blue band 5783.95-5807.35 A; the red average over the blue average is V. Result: 1.02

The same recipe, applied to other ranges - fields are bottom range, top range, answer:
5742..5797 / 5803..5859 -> 1.01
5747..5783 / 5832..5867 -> 1.01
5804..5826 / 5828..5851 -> 1.02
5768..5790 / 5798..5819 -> 0.98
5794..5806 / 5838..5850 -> 1.02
